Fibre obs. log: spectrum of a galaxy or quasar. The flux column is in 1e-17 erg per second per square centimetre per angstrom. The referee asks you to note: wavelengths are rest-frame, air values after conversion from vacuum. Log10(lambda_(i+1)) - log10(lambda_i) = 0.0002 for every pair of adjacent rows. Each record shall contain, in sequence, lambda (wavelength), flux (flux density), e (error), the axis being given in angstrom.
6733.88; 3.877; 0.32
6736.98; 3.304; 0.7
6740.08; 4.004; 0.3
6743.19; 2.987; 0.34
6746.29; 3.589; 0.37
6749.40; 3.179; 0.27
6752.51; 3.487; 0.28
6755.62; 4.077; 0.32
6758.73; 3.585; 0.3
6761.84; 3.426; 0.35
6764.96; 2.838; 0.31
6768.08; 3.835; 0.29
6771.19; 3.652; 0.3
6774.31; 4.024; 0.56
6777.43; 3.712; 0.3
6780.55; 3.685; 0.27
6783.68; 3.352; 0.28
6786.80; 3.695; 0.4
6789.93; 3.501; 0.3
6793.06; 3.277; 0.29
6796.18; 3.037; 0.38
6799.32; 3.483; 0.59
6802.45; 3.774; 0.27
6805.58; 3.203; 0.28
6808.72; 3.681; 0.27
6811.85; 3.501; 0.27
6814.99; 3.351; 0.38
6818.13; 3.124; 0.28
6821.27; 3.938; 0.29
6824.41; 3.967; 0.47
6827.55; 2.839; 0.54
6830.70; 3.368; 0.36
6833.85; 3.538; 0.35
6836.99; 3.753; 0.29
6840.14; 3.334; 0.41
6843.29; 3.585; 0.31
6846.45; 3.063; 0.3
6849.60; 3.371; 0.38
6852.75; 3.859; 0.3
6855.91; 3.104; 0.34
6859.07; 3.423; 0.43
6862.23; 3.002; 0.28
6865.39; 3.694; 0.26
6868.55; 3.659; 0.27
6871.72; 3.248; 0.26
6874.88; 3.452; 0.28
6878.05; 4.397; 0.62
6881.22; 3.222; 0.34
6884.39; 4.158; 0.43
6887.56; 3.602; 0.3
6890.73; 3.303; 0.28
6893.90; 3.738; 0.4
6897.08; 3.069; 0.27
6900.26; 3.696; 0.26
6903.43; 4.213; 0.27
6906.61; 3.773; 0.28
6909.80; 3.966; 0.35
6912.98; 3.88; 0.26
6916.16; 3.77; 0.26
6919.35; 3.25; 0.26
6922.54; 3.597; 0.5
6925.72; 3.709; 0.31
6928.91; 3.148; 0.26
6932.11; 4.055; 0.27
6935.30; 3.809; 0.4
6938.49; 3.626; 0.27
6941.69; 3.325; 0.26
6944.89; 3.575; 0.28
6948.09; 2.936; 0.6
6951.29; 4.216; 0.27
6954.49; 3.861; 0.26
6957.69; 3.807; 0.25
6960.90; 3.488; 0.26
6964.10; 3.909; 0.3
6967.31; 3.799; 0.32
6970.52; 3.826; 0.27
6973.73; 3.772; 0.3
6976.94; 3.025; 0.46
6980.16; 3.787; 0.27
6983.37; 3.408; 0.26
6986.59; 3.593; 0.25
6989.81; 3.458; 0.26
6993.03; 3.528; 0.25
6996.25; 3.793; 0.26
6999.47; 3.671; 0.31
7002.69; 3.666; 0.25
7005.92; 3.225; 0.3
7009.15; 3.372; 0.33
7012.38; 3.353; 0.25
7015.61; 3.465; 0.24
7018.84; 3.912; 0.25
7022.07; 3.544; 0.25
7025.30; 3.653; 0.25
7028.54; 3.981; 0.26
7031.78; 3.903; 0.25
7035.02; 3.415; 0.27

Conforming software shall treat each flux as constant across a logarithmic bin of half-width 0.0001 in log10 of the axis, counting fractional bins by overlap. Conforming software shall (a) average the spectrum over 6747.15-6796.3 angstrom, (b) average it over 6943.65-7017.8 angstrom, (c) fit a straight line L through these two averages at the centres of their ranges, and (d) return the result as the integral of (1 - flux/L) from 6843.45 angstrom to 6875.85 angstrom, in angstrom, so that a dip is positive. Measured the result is 1.5 angstrom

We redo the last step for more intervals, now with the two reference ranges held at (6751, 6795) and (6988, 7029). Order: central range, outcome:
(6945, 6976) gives -1.2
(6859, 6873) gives 0.7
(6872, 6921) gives -1.5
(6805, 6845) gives 1.1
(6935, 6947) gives 0.1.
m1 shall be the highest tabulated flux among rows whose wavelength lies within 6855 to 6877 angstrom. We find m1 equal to 3.694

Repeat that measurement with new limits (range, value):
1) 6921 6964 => 4.216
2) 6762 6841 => 4.024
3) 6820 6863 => 3.967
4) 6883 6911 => 4.213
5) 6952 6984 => 3.909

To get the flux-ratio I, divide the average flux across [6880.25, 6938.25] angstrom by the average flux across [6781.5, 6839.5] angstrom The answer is 1.06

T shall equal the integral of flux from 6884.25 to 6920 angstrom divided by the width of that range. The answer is 3.7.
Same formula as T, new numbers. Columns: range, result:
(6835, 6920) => 3.58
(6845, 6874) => 3.38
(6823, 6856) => 3.45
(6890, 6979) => 3.65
